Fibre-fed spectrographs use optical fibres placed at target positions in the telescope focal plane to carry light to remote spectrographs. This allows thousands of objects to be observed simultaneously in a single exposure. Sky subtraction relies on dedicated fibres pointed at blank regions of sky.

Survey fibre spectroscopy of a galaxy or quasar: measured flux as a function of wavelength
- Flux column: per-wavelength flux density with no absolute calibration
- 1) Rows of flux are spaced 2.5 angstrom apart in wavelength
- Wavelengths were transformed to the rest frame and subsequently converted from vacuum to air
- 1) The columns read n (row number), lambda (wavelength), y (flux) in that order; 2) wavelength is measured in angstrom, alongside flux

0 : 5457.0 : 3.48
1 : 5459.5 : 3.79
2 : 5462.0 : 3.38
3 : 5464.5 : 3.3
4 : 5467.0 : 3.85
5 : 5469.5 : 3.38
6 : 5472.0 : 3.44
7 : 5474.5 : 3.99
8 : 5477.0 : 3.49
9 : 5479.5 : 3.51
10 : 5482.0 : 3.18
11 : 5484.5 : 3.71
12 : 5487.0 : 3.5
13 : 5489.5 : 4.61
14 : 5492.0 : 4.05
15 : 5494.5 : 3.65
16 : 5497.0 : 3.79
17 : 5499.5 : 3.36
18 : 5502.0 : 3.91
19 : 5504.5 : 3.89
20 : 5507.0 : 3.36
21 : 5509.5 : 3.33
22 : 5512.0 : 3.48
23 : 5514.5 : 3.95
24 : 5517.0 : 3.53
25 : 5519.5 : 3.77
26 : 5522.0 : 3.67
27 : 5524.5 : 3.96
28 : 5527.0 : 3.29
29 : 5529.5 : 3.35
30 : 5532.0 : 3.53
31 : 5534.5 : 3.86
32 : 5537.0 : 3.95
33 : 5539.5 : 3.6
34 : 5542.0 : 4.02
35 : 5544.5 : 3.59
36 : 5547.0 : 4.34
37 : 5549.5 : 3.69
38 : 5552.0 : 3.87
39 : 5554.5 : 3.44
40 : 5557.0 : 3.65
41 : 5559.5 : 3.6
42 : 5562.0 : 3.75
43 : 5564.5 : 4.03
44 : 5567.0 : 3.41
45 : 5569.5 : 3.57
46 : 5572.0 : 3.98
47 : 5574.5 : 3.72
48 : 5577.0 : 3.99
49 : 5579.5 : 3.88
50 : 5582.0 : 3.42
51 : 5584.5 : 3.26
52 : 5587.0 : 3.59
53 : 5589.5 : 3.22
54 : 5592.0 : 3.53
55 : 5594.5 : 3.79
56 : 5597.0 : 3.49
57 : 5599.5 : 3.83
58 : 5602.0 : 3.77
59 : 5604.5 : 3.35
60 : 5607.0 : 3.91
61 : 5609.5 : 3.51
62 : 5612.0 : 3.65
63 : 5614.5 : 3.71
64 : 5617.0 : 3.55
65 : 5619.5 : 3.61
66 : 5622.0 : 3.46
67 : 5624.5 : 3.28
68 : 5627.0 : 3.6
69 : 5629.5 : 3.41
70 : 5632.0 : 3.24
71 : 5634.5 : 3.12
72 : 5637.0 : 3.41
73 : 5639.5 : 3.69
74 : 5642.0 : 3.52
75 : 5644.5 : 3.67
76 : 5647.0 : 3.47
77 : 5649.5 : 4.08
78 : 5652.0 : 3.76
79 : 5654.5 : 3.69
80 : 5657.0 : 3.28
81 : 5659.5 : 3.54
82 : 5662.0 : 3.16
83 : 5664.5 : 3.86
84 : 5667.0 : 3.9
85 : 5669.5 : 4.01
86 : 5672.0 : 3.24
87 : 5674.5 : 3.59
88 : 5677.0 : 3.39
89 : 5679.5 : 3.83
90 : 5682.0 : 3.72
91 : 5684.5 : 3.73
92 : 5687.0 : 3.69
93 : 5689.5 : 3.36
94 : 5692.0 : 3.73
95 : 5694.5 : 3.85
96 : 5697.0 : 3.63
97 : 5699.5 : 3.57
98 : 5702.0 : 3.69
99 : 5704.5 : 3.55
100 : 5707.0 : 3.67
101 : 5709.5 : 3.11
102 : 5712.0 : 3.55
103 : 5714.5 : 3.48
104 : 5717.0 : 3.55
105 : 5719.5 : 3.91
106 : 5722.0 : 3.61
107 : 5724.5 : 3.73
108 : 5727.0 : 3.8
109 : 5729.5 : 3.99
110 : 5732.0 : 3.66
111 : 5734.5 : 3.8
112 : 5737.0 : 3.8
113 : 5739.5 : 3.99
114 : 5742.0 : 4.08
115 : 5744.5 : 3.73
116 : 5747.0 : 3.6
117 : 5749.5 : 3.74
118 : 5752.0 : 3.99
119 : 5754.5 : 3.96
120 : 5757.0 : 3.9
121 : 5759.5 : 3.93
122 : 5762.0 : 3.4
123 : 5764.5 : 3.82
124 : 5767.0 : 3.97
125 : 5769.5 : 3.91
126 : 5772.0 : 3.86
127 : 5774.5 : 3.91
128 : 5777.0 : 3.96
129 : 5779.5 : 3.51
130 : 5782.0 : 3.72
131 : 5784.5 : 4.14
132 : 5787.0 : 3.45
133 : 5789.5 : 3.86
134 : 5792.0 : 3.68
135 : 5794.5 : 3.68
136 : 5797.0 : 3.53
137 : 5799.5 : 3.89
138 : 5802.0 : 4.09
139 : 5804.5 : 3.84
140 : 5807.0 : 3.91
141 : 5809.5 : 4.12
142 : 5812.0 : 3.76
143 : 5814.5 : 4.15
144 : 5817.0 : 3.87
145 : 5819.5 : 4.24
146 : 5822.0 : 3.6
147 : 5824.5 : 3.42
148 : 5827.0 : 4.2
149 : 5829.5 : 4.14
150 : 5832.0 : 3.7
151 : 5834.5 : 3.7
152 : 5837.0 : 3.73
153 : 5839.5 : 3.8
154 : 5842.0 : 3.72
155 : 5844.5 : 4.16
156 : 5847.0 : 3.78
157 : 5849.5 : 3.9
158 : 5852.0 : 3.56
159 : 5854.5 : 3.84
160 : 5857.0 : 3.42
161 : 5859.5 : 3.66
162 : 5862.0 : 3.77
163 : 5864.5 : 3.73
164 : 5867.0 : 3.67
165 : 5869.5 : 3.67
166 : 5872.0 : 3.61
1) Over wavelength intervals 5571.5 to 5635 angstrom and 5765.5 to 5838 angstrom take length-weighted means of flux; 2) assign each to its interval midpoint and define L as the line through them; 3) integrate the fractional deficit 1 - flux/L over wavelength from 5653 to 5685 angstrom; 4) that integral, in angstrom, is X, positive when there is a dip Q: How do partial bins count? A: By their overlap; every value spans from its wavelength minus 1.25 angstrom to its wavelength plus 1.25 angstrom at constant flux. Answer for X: 0.5 angstrom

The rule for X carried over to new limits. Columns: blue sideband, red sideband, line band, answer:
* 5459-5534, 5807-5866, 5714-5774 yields -0.5 angstrom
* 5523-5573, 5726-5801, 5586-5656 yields 3.4 angstrom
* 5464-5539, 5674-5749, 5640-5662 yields 0.4 angstrom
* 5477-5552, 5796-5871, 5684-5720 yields 1.7 angstrom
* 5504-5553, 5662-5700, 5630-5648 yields 1.1 angstrom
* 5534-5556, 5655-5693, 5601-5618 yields 0.3 angstrom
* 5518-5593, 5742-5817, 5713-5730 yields 0.4 angstrom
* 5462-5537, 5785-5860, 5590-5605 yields 0.3 angstrom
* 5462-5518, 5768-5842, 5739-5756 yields -0.3 angstrom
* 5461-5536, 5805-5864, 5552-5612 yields 0.7 angstrom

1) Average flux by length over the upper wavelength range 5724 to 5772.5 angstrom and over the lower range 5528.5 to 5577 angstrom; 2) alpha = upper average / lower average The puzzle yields 1.02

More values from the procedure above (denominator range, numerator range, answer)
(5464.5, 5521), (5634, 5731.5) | 0.99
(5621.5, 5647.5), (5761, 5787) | 1.11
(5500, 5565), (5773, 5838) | 1.04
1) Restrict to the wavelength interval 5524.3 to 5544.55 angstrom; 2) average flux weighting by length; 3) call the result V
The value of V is 3.67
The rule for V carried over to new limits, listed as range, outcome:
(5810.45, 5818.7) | 3.95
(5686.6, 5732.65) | 3.64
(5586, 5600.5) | 3.57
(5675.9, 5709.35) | 3.63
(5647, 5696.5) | 3.65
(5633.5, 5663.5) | 3.54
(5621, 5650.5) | 3.49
